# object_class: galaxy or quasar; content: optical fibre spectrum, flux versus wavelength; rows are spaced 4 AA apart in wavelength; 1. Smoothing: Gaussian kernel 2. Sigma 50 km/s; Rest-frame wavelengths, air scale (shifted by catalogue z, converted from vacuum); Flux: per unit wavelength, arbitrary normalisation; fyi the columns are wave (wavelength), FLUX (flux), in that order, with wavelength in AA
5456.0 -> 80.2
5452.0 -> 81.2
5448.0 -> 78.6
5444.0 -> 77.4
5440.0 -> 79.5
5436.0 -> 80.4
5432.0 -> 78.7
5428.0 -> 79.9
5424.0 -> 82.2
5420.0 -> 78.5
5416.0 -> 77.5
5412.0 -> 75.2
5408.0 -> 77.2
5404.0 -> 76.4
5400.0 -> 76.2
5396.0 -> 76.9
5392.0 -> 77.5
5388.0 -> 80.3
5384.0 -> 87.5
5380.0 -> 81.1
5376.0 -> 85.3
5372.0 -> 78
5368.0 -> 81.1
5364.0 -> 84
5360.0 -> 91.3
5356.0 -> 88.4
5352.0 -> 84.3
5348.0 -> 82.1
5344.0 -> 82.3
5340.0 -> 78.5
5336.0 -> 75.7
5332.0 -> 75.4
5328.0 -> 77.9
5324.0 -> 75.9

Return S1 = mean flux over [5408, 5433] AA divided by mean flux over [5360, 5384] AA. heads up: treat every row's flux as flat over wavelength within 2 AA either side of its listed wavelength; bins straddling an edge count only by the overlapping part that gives 0.94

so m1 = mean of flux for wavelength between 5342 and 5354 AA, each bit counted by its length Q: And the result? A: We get 82.9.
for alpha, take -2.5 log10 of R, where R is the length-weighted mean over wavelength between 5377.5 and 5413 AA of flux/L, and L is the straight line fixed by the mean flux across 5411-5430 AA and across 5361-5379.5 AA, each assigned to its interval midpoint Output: 0.02 mag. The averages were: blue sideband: 82.5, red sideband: 78.8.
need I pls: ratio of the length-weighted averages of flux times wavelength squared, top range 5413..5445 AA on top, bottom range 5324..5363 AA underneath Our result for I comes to 1.00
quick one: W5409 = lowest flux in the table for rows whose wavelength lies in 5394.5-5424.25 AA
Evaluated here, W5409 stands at 75.2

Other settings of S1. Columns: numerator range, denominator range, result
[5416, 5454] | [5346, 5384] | 0.94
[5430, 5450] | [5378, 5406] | 0.99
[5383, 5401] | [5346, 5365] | 0.92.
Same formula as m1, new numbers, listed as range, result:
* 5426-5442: 79.6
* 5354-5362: 89.8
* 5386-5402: 77.7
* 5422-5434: 80.3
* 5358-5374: 83.6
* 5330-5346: 78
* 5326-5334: 76.7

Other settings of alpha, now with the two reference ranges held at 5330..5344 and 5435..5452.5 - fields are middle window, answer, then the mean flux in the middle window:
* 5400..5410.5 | 0.03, 76.6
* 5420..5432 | -0.02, 80.2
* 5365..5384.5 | -0.06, 82.3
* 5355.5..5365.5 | -0.13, 88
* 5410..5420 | 0.03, 76.8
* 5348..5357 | -0.10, 85.2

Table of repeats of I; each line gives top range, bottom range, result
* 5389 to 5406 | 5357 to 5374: 0.93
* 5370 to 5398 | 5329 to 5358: 1.02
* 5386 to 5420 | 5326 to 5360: 0.97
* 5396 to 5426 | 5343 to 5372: 0.94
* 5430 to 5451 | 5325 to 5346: 1.06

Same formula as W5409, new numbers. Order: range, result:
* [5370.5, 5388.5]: 78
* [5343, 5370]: 81.1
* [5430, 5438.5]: 78.7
